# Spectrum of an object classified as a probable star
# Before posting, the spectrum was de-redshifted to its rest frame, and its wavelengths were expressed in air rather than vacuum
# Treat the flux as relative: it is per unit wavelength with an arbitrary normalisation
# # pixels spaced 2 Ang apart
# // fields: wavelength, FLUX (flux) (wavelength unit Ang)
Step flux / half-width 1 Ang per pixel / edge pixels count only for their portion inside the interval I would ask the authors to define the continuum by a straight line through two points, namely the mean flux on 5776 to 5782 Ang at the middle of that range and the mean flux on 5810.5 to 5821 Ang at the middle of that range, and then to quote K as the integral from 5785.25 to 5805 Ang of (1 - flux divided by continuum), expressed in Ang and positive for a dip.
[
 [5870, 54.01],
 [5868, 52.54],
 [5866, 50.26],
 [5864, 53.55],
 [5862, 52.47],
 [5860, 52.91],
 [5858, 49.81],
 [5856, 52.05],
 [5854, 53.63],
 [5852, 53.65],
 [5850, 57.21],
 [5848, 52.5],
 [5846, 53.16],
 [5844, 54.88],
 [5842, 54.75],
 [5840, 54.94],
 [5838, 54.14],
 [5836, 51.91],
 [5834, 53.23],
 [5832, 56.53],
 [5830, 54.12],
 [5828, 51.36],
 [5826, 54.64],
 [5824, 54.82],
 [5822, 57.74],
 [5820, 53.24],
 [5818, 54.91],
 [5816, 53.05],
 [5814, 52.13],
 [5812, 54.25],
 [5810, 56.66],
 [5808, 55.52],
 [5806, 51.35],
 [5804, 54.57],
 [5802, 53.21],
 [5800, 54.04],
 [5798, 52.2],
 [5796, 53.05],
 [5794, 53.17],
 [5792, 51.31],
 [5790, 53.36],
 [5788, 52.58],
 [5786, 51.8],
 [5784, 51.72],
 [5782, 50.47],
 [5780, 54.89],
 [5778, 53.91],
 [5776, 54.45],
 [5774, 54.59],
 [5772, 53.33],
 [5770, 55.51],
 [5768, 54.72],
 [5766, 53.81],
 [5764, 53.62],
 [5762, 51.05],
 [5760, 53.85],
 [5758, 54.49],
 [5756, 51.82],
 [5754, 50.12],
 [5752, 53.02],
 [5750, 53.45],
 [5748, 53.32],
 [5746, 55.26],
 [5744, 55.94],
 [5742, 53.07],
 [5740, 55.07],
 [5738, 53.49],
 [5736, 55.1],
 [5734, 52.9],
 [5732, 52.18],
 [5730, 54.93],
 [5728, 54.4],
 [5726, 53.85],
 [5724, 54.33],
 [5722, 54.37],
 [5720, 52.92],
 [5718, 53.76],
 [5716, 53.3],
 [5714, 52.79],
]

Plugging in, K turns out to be 0.3 Ang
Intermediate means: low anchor 53.8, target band 52.9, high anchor 53.7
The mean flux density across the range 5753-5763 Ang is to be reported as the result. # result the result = 52.3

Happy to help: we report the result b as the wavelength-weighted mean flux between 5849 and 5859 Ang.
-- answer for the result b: 53.3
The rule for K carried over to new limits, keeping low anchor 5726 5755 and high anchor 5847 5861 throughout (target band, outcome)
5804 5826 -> -0.4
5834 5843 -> -0.1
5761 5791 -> 0.1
